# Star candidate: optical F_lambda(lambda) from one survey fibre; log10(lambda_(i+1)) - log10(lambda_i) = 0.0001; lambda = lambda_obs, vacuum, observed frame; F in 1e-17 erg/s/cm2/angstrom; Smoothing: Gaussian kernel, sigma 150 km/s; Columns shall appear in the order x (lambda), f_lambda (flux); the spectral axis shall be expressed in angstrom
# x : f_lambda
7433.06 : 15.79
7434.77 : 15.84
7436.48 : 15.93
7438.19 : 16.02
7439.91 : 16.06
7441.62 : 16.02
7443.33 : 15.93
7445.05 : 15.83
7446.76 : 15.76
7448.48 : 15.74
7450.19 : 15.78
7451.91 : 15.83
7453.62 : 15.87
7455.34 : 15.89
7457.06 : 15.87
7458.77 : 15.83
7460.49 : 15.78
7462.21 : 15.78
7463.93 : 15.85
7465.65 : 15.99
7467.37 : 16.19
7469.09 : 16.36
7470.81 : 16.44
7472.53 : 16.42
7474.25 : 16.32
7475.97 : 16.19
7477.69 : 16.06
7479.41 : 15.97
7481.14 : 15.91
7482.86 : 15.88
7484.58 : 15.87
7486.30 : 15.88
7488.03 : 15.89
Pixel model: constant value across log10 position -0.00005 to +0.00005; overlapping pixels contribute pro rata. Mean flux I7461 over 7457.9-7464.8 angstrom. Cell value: 15.8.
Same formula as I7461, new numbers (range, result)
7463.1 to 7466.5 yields 15.9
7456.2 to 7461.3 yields 15.8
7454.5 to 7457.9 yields 15.9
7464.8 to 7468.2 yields 16.1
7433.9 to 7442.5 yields 16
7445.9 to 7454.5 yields 15.8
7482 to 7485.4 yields 15.9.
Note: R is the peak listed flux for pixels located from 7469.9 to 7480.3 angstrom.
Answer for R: 16.44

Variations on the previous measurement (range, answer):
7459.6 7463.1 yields 15.78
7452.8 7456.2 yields 15.89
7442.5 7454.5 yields 15.93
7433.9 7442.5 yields 16.06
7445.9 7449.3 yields 15.76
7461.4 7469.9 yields 16.36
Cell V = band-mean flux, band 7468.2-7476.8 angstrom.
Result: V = 16.3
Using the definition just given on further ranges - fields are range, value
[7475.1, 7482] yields 16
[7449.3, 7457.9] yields 15.8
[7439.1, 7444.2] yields 16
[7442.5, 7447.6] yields 15.8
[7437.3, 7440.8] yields 16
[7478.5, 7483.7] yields 15.9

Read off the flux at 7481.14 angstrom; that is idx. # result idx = 15.91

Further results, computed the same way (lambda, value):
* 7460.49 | 15.78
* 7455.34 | 15.89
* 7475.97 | 16.19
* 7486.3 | 15.88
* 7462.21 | 15.78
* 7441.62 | 16.02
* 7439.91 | 16.06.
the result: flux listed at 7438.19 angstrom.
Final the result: 16.02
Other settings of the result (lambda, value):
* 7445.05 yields 15.83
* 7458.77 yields 15.83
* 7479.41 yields 15.97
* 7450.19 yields 15.78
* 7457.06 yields 15.87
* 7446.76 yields 15.76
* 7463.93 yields 15.85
